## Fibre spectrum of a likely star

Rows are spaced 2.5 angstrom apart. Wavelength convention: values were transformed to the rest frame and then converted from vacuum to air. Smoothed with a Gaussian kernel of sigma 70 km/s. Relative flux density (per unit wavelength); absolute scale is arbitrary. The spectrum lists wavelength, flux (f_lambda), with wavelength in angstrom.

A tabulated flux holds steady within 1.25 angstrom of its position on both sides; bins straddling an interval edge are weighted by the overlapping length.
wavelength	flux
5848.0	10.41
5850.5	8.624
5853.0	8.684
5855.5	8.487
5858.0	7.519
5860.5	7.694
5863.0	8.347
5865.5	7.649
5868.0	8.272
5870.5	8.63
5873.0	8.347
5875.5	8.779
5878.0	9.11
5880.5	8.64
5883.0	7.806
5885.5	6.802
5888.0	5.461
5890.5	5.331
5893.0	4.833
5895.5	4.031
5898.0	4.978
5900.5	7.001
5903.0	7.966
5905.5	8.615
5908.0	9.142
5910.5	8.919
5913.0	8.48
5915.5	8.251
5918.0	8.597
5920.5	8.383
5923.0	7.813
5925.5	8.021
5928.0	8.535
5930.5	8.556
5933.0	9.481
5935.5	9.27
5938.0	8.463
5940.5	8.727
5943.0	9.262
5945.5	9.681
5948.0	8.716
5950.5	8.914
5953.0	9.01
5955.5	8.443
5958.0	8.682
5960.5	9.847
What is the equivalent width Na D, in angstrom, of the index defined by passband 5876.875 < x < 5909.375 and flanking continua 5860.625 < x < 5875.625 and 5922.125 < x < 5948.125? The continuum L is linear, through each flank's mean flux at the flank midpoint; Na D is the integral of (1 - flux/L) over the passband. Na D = 6.0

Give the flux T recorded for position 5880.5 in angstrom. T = 8.64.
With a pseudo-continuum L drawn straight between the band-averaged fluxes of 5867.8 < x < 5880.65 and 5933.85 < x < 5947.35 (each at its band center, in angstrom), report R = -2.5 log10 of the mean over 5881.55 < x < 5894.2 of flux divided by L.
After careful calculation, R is 0.392 mag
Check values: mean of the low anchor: 8.66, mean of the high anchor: 9.08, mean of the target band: 6.09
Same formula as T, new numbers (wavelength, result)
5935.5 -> 9.27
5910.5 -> 8.919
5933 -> 9.481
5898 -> 4.978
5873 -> 8.347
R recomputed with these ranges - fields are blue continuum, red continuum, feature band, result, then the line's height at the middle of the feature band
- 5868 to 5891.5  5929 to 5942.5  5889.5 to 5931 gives 0.12 mag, 8.37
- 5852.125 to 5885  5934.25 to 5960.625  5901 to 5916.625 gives 0.02 mag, 8.62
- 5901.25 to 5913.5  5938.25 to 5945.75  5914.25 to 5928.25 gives 0.07 mag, 8.76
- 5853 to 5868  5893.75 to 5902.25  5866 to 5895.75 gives -0.09 mag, 6.63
